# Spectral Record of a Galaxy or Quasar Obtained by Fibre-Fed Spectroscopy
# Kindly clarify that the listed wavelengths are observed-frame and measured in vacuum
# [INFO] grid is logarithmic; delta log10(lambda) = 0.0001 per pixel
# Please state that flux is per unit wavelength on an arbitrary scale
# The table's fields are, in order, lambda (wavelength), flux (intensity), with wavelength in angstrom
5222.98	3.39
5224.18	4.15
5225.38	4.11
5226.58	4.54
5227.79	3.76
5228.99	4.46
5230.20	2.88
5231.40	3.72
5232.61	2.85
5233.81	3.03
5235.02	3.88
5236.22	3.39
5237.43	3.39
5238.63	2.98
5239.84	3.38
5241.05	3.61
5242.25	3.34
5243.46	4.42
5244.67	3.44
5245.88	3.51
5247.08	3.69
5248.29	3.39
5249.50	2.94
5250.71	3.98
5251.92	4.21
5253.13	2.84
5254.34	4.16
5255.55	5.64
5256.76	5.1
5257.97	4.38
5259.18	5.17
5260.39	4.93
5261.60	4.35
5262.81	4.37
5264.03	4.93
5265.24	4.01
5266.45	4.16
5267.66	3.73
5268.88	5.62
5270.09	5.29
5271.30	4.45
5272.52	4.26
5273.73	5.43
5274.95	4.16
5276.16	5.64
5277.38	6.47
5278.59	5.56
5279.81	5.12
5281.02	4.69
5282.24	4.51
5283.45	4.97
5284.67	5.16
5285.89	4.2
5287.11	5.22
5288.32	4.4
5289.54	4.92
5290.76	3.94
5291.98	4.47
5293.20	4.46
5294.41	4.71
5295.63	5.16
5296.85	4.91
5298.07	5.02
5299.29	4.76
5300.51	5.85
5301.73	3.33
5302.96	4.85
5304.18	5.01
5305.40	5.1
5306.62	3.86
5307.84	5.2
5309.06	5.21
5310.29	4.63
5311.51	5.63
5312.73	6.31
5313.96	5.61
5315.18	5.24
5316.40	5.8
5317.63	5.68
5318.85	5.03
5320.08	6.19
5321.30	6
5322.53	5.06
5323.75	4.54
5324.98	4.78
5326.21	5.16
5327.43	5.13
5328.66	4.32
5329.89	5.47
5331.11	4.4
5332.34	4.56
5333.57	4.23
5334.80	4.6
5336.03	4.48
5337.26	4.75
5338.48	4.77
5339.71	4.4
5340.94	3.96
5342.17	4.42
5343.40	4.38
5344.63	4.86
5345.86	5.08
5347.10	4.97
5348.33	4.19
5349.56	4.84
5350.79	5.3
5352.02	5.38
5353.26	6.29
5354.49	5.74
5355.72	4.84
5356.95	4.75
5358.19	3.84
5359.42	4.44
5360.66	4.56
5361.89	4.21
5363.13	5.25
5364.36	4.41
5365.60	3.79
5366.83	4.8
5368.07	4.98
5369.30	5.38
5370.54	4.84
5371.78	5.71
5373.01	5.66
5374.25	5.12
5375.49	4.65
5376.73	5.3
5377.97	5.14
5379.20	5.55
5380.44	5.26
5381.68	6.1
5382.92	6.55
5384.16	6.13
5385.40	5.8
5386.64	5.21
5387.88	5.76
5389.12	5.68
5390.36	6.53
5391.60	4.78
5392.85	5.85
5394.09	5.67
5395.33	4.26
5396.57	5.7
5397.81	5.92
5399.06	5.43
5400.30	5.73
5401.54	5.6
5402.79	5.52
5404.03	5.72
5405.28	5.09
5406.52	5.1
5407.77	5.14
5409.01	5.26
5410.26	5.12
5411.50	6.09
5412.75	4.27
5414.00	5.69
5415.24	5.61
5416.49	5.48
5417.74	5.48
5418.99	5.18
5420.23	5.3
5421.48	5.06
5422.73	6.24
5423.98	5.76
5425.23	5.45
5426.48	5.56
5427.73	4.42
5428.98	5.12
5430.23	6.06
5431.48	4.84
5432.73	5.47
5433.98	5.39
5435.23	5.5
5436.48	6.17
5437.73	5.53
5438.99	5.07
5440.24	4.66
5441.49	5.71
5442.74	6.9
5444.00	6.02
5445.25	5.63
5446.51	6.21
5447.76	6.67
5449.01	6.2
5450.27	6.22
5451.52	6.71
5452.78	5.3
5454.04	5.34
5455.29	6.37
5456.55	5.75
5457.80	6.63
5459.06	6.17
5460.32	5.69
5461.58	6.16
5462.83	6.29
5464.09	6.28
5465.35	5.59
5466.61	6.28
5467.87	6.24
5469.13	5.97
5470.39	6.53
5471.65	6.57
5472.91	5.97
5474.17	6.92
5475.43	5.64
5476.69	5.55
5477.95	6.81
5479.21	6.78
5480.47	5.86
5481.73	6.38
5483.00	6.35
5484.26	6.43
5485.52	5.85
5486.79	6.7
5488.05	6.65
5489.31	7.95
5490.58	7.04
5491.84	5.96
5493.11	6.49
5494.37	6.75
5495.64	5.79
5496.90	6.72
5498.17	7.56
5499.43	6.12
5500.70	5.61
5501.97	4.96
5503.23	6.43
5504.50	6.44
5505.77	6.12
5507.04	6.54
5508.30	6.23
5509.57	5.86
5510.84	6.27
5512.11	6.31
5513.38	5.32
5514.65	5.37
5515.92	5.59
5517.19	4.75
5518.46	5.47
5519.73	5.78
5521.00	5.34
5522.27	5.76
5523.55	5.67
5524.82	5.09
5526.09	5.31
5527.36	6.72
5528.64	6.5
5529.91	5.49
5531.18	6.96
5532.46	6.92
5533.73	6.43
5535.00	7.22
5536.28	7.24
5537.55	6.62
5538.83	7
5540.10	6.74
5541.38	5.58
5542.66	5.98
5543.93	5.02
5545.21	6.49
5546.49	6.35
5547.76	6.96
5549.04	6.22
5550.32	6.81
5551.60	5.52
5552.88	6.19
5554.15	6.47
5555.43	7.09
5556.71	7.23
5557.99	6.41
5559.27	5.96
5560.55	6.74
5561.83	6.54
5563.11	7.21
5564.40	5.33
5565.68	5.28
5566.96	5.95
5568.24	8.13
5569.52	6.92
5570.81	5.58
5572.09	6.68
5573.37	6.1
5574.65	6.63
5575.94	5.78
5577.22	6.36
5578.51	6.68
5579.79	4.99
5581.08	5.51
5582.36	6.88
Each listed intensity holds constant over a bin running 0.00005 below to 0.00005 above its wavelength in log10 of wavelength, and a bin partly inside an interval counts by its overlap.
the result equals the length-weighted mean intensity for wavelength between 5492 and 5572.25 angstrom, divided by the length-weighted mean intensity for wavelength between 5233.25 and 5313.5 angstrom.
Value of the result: 1.4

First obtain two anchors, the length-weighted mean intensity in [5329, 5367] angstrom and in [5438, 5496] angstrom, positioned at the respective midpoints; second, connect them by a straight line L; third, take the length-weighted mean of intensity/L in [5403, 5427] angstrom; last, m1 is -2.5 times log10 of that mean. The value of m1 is 0.03 mag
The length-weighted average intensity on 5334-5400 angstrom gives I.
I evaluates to 5.1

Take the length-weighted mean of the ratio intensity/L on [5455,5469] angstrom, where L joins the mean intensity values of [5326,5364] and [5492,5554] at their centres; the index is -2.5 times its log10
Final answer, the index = -0.084 mag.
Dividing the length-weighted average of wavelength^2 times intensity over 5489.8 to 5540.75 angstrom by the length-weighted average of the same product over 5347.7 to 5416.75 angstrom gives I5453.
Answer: 1.23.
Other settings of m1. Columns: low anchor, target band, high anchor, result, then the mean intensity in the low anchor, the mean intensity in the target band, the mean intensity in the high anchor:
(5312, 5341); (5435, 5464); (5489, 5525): -0.05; 5.04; 5.96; 6.04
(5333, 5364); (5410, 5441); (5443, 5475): 0.07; 4.74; 5.39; 6.15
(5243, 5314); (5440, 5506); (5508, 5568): -0.08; 4.66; 6.24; 6.17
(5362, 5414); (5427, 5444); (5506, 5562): 0.03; 5.35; 5.47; 6.18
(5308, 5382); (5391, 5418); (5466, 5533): 0.01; 5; 5.38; 6.16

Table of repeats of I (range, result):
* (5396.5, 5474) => 5.72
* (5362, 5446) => 5.41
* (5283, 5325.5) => 5.01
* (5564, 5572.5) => 6.28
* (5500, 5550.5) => 6.08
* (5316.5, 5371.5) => 4.86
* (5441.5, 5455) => 6.11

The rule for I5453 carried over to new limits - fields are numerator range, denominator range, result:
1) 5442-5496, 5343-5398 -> 1.25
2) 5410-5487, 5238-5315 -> 1.36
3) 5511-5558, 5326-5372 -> 1.38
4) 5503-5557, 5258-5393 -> 1.33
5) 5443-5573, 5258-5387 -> 1.35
